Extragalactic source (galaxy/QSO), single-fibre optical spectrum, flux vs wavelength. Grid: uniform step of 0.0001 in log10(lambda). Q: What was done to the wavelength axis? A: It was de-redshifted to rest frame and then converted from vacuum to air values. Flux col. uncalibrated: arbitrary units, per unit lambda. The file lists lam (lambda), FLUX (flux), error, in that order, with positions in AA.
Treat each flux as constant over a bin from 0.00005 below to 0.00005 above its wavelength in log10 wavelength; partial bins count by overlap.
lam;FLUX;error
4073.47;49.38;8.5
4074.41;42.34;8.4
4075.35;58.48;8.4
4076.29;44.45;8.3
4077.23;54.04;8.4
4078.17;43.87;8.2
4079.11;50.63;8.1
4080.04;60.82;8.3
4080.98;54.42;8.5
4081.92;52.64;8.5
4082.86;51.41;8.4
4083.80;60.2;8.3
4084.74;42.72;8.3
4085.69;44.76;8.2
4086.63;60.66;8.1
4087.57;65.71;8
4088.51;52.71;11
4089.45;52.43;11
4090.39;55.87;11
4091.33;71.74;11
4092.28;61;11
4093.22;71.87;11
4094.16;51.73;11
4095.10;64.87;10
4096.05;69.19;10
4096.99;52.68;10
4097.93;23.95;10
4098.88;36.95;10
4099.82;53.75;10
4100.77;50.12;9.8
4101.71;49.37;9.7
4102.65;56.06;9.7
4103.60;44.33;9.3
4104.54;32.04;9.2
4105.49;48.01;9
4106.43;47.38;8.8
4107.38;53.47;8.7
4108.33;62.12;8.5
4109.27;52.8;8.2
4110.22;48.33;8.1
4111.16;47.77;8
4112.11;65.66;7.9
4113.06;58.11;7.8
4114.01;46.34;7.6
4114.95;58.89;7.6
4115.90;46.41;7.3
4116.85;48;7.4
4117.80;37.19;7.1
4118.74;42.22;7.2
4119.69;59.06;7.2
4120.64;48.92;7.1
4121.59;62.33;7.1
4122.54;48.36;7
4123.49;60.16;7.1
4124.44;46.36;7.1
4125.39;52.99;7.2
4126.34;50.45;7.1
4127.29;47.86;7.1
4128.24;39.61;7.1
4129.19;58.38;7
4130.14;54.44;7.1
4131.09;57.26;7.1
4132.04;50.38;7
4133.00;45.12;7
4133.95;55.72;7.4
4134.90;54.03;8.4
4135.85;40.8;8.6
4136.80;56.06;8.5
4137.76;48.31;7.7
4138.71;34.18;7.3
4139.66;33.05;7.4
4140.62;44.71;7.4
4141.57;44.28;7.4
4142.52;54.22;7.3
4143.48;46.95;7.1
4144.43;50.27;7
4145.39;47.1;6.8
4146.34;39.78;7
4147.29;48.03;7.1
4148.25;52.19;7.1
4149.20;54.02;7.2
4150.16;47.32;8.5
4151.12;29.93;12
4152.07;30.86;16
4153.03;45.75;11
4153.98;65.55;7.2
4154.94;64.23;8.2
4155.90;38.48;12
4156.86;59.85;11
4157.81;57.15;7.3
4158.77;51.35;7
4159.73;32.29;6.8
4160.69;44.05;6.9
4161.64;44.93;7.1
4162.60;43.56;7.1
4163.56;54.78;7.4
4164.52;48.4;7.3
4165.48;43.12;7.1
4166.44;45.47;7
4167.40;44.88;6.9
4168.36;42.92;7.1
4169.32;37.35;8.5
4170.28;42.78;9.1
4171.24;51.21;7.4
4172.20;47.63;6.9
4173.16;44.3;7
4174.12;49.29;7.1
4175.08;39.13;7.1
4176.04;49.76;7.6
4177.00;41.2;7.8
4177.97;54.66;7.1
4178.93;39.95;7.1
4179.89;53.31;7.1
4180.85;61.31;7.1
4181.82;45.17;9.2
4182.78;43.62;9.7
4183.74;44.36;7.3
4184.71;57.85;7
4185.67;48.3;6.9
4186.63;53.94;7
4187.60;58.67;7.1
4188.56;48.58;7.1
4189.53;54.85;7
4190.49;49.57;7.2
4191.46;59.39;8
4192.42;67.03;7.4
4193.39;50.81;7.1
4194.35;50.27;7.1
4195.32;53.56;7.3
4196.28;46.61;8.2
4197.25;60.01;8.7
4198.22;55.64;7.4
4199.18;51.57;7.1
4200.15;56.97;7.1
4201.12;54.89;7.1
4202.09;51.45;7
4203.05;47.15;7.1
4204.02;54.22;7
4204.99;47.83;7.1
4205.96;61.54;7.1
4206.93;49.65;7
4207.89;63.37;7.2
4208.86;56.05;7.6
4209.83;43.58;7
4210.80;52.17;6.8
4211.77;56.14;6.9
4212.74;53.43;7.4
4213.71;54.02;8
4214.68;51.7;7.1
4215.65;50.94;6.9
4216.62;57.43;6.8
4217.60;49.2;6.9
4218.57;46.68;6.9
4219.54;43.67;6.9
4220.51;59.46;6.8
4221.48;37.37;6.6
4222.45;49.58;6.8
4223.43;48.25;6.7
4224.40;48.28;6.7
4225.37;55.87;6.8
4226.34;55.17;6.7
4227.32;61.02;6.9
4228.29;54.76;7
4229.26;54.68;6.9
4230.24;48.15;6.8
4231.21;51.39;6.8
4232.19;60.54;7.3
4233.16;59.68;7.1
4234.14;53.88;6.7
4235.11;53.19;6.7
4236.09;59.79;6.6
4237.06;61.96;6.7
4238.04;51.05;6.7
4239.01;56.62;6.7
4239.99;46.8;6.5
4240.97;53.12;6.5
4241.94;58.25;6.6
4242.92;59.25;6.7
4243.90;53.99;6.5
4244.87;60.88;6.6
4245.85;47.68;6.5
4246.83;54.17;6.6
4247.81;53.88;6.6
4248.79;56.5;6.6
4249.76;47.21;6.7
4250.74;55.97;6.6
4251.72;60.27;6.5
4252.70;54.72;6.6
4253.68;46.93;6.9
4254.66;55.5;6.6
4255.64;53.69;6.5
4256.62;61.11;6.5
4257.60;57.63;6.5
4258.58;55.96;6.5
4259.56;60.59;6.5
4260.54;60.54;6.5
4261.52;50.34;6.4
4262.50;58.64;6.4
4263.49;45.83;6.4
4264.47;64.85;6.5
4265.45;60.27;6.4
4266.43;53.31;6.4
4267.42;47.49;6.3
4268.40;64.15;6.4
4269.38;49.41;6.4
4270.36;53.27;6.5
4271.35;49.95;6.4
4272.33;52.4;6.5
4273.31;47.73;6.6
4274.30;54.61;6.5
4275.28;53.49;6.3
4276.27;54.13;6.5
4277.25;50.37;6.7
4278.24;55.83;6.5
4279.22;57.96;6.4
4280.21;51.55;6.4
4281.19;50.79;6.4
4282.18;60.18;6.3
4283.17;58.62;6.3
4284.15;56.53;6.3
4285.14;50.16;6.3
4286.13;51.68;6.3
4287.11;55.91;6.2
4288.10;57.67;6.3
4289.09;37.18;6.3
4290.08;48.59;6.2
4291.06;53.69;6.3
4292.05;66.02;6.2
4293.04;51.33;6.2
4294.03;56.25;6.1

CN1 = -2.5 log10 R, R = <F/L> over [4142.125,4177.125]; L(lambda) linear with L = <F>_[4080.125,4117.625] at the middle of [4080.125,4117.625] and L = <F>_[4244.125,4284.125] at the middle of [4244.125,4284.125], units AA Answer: 0.147 mag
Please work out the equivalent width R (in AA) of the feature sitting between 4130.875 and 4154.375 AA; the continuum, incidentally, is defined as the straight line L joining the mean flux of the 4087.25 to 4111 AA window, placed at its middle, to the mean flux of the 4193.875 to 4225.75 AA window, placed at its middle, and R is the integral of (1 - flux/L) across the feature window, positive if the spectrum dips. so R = 2.6 AA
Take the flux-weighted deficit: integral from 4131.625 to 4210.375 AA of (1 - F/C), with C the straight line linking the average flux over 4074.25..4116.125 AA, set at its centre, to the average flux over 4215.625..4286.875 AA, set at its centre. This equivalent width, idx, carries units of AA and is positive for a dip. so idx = 6.3 AA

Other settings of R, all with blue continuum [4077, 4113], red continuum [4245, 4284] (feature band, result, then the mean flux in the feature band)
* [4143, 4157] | 1.5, 47.7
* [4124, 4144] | 1.9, 48.4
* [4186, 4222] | 0.8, 52.9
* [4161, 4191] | 3.3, 47.9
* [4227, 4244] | -0.3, 55.4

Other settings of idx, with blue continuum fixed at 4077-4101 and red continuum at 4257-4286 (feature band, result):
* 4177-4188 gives 0.8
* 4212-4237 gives 0.8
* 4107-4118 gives 0.4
